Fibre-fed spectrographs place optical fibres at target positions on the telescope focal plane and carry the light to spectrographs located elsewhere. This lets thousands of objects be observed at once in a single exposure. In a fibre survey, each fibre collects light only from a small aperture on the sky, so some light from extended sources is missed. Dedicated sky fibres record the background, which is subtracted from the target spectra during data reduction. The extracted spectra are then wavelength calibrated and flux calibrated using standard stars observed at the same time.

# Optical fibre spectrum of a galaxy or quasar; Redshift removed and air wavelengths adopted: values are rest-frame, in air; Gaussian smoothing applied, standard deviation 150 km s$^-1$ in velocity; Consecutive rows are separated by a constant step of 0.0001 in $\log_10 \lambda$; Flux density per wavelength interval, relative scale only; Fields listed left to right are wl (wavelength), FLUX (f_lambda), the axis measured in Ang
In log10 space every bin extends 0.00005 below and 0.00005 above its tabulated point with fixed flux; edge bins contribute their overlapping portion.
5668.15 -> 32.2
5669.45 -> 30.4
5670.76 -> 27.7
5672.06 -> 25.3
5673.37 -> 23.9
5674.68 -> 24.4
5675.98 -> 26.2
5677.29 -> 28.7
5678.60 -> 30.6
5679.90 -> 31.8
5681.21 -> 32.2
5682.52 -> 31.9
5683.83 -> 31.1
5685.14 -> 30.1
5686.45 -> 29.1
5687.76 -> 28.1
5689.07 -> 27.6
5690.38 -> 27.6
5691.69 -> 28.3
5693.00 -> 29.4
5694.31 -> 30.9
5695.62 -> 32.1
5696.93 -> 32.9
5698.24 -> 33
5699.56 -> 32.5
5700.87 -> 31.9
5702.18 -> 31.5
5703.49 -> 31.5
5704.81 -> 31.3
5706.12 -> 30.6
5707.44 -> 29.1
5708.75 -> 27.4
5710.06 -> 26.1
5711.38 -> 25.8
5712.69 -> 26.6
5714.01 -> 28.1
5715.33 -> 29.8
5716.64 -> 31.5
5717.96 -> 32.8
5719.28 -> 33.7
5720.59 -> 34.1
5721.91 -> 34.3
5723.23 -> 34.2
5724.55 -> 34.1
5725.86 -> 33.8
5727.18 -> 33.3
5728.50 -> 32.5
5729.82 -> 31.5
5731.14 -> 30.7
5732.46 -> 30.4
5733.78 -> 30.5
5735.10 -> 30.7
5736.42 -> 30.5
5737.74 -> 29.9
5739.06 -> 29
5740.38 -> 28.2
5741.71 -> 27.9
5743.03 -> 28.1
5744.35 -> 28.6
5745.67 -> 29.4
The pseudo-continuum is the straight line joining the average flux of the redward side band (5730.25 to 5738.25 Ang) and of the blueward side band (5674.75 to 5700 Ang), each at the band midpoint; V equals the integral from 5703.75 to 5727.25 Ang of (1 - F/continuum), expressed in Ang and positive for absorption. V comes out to -0.4 Ang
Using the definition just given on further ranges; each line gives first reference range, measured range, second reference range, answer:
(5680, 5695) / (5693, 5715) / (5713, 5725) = 0.7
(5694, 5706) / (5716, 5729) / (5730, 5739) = -1.1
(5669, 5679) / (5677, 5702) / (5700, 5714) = -2.3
